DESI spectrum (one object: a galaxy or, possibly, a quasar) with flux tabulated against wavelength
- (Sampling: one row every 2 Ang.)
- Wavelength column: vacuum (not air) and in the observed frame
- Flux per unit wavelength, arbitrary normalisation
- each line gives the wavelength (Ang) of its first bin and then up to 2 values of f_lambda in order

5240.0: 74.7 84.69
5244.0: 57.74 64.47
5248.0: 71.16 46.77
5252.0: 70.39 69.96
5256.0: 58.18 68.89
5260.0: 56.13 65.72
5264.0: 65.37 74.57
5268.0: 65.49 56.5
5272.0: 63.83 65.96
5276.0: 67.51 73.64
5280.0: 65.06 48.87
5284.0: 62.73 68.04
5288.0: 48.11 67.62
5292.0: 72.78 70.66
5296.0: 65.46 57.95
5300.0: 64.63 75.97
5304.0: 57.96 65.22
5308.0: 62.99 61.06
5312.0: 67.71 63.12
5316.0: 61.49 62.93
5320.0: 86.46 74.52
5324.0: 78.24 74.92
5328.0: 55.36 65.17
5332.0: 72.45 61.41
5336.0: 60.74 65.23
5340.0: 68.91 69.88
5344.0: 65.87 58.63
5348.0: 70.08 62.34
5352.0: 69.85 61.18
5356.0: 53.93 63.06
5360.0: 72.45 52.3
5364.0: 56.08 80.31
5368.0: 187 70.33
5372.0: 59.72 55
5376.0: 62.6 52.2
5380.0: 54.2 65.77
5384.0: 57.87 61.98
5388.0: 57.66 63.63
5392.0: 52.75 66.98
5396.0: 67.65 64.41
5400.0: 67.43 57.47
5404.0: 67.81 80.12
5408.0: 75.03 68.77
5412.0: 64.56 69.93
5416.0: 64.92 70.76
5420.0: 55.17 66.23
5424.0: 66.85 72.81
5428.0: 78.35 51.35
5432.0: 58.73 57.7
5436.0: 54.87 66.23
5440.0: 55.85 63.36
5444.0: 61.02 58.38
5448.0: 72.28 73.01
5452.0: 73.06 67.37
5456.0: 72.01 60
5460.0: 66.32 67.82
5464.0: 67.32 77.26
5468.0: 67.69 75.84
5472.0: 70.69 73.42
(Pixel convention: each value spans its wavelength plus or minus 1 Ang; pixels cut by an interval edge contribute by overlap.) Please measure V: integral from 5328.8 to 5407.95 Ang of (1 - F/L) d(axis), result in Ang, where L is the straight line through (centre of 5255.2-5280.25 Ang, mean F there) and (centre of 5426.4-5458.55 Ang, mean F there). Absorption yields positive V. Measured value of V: -2.67 Ang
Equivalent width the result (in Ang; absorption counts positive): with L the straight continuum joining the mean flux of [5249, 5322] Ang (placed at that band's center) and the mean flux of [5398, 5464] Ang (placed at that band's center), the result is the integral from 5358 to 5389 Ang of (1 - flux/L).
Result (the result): -1.95 Ang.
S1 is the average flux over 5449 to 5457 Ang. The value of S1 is 71.4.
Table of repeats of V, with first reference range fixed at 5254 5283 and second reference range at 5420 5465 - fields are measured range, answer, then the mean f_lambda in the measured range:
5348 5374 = -3.5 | 73.2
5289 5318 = -0.4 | 65.2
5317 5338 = -1.5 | 69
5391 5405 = 0.3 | 63.5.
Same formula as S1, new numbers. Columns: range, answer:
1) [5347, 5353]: 67.4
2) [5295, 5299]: 61.7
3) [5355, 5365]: 59.6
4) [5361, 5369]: 93.9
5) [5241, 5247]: 69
